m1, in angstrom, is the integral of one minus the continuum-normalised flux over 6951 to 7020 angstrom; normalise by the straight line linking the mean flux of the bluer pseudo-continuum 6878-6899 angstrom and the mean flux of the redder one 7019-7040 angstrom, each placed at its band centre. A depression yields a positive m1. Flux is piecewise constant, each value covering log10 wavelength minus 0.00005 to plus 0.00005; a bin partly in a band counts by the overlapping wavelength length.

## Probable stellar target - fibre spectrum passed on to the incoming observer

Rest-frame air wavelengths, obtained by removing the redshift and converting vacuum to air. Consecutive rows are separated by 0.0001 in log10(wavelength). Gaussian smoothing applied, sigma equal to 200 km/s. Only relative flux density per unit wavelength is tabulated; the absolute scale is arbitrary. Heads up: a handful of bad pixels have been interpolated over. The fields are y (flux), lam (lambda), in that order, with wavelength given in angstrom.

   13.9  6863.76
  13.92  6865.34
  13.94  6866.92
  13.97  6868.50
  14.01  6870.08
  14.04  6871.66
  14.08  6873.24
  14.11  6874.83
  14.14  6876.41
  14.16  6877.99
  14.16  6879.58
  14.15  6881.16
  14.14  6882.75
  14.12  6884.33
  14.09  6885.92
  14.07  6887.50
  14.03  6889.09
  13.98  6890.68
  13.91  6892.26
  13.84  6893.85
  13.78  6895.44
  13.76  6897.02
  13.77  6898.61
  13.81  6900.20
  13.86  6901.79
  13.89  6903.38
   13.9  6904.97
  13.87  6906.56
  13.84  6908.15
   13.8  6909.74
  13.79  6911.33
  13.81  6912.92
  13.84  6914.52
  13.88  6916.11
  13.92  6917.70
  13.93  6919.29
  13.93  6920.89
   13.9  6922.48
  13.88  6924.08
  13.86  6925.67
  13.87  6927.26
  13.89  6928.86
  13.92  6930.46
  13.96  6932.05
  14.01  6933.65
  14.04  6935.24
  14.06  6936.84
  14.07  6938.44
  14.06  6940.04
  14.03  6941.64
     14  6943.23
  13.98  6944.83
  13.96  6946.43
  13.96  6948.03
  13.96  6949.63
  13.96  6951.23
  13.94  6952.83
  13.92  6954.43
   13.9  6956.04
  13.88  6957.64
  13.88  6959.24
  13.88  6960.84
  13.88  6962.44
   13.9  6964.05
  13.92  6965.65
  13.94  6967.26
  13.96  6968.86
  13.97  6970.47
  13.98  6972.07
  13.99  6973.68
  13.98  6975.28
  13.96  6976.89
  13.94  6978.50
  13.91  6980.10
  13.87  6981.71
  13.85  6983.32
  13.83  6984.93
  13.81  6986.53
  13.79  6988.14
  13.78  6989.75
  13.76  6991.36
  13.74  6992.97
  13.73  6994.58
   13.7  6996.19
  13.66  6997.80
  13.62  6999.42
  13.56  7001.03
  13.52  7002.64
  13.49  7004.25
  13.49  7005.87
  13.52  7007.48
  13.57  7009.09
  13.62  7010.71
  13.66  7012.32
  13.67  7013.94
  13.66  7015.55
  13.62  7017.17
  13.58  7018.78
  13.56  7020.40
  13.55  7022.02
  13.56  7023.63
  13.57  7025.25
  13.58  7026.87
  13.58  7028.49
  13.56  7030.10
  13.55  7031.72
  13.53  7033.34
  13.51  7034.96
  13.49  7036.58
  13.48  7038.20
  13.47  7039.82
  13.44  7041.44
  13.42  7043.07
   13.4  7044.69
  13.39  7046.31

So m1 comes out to -0.5 angstrom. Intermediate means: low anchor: 14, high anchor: 13.5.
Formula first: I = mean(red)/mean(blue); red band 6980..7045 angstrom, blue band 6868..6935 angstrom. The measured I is 1.0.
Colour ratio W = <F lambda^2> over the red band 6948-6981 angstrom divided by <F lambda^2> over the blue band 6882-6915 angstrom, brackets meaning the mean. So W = 1.0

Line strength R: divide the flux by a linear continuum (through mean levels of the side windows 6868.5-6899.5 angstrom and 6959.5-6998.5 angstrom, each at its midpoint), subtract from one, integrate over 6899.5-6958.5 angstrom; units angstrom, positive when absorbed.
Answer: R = 0.10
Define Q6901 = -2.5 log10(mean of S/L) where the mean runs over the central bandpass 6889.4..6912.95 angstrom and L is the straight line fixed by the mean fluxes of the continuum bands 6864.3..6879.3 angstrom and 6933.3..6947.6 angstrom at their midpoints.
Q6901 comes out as 0.01 mag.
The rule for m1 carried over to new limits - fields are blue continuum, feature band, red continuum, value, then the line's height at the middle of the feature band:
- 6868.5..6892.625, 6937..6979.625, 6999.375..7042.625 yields -0.5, 13.8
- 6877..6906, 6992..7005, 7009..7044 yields 0.0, 13.6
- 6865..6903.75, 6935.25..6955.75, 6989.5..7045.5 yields -0.3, 13.8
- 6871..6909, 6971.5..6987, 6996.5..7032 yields -0.2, 13.7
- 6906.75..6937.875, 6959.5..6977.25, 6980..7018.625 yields -0.2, 13.8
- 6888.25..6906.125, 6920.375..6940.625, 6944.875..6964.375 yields -0.1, 13.9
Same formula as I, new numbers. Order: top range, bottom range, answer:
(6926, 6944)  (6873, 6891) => 0.99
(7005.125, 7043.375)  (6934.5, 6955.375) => 0.97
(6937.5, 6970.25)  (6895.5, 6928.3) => 1.01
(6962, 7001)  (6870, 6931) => 0.99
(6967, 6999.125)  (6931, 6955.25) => 0.99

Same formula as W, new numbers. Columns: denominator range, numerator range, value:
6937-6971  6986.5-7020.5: 0.99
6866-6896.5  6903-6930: 1.00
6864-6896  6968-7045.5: 1.01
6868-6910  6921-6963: 1.01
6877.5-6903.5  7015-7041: 1.01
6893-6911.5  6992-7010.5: 1.01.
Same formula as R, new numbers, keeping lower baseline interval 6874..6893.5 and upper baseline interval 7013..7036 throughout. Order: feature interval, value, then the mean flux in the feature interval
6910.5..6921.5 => 0.1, 13.9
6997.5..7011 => 0.1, 13.5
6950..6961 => -0.1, 13.9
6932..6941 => -0.1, 14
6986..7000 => 0.0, 13.7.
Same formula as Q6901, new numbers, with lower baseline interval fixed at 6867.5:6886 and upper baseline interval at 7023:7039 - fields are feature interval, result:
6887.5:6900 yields 0.01 mag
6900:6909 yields 0.01 mag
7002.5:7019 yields 0.00 mag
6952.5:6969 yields -0.01 mag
